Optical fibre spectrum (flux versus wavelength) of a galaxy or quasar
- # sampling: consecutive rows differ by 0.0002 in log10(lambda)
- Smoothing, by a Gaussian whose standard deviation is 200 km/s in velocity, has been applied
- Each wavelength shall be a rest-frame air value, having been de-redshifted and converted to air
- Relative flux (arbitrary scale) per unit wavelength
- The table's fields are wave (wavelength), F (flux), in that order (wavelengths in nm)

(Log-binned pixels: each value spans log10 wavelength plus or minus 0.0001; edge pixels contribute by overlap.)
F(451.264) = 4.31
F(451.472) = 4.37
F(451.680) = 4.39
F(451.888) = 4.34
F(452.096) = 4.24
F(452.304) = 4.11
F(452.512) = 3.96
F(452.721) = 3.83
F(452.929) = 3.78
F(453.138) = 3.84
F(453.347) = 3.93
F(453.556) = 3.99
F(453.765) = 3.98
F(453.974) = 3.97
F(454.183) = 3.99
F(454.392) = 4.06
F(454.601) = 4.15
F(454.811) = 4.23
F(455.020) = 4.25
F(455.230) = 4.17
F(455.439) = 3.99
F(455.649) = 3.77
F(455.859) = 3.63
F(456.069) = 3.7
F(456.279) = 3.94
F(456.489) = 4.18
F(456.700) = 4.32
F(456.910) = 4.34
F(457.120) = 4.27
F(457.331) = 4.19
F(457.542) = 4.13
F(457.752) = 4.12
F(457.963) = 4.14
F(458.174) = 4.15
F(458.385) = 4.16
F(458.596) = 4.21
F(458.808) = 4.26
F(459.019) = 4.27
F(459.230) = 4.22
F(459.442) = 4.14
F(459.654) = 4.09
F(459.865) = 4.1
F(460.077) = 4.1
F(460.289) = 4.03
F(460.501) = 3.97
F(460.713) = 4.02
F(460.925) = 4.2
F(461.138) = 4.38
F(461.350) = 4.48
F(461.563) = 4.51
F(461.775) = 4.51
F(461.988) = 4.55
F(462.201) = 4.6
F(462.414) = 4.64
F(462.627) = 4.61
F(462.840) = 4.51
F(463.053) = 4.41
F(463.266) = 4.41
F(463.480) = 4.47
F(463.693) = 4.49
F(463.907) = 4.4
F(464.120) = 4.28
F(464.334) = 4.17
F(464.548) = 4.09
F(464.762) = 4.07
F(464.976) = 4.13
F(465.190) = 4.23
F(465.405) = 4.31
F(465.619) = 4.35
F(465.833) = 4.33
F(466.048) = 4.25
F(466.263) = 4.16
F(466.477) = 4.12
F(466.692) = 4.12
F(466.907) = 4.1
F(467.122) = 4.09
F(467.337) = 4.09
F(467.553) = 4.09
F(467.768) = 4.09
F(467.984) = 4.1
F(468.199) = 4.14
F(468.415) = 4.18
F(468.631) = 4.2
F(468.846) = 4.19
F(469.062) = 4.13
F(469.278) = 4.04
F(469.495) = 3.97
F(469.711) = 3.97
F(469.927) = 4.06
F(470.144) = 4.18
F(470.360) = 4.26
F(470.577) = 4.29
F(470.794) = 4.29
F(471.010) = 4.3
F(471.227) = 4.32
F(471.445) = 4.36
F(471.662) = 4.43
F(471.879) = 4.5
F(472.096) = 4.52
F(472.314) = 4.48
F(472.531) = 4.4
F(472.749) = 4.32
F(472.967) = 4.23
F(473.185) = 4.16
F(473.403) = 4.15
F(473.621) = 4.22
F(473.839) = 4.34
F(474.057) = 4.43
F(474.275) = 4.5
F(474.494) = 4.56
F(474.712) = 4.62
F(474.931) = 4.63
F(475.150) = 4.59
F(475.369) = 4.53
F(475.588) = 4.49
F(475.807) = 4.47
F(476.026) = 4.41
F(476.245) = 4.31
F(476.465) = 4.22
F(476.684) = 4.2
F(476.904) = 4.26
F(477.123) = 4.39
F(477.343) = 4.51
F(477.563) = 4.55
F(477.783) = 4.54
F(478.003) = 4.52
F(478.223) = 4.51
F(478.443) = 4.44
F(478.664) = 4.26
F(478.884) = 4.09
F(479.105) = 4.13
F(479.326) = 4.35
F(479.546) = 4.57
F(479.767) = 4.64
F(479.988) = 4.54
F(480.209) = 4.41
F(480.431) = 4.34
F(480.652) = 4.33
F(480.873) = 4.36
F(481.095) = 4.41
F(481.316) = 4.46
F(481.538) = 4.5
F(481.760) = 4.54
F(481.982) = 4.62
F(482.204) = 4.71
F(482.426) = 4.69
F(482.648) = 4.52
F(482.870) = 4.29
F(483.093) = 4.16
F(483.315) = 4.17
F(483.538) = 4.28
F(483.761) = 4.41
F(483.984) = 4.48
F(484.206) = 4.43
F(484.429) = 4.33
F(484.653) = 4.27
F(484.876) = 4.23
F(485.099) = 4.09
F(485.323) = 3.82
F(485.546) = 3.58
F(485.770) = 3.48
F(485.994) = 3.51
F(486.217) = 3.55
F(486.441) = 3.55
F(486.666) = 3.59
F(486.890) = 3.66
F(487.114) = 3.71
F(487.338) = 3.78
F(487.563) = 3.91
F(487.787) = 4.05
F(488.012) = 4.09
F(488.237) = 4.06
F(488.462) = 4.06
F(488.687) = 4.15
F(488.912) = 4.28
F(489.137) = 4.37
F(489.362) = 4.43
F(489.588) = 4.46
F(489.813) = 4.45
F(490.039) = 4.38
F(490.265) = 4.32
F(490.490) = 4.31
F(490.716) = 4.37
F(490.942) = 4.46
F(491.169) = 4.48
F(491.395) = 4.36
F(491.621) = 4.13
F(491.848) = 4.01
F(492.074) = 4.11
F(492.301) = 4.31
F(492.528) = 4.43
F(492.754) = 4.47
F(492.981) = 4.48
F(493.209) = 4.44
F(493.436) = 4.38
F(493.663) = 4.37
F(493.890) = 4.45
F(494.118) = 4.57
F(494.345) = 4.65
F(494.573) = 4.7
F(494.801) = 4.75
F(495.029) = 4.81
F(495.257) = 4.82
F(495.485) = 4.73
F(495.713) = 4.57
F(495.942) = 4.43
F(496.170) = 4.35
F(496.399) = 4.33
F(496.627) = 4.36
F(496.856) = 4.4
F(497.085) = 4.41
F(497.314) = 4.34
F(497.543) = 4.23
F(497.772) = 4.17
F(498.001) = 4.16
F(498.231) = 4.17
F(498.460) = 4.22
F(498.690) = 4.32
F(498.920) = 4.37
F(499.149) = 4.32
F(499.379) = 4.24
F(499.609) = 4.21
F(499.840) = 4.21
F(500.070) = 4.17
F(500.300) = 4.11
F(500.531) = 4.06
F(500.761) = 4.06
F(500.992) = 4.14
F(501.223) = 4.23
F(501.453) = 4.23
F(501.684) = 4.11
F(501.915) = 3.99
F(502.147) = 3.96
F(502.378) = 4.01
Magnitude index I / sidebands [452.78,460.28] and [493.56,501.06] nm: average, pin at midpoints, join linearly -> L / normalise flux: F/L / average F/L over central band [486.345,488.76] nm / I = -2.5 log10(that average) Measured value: 0.11 mag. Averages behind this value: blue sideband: 4.08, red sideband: 4.37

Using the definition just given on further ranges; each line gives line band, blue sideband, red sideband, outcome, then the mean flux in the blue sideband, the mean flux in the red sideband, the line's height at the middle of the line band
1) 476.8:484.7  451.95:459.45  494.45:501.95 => -0.05 mag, 4.07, 4.33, 4.22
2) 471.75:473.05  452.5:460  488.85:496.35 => -0.04 mag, 4.07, 4.44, 4.24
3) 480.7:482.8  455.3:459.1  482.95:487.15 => -0.14 mag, 4.1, 3.97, 3.98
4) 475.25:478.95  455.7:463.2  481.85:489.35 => -0.07 mag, 4.23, 4.09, 4.14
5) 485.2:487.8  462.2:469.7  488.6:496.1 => 0.20 mag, 4.24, 4.44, 4.39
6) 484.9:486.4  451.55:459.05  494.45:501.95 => 0.15 mag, 4.08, 4.33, 4.26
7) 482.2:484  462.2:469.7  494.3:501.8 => -0.02 mag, 4.24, 4.34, 4.29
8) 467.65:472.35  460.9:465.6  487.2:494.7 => 0.04 mag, 4.39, 4.31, 4.37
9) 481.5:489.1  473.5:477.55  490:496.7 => 0.09 mag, 4.43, 4.45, 4.44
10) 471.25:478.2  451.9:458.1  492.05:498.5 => -0.04 mag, 4.05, 4.44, 4.24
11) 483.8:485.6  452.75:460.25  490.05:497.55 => 0.04 mag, 4.08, 4.44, 4.35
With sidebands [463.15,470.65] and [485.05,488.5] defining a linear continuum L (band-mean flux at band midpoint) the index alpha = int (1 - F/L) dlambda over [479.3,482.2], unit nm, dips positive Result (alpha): -0.43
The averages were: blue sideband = 4.19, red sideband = 3.77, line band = 4.48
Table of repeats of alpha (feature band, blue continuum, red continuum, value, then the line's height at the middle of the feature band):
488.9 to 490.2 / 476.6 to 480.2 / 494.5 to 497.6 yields 0.02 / 4.48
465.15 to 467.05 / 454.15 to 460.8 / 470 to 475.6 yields 0.02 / 4.26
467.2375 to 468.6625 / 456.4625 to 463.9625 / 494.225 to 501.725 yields 0.06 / 4.31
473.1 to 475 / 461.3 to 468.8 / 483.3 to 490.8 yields -0.09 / 4.2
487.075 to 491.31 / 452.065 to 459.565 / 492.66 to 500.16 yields 0.12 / 4.35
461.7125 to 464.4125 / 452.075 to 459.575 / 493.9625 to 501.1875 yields -0.23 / 4.12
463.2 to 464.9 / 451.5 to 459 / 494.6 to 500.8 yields -0.06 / 4.14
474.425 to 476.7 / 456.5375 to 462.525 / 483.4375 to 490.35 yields -0.18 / 4.14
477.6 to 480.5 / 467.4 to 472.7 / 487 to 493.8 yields -0.12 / 4.24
